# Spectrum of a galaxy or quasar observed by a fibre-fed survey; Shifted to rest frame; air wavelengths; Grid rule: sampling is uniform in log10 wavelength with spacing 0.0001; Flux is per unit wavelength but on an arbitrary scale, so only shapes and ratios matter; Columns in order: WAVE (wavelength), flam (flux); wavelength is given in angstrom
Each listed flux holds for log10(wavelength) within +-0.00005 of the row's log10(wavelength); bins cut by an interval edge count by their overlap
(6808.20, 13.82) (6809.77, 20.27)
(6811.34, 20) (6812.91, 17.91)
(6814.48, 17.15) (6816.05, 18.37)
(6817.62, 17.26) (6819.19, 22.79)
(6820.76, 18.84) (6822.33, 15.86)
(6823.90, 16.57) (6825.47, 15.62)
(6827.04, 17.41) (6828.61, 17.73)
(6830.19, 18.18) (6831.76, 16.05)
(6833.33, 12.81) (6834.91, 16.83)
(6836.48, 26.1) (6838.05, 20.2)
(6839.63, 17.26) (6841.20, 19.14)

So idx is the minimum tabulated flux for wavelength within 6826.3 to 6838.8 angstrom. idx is 12.81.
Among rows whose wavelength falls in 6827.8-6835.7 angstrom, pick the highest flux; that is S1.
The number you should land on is 18.18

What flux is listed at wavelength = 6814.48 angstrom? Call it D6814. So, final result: 17.15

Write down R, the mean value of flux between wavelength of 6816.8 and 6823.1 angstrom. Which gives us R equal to 18.7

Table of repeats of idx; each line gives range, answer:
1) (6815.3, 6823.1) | 15.86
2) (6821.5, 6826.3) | 15.62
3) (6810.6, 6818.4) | 17.15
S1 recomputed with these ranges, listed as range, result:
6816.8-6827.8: 22.79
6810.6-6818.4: 20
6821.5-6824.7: 16.57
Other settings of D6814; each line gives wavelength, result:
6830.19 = 18.18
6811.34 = 20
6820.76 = 18.84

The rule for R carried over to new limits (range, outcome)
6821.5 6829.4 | 16.7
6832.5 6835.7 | 14.9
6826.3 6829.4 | 17.6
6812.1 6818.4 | 17.7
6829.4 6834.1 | 15.7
